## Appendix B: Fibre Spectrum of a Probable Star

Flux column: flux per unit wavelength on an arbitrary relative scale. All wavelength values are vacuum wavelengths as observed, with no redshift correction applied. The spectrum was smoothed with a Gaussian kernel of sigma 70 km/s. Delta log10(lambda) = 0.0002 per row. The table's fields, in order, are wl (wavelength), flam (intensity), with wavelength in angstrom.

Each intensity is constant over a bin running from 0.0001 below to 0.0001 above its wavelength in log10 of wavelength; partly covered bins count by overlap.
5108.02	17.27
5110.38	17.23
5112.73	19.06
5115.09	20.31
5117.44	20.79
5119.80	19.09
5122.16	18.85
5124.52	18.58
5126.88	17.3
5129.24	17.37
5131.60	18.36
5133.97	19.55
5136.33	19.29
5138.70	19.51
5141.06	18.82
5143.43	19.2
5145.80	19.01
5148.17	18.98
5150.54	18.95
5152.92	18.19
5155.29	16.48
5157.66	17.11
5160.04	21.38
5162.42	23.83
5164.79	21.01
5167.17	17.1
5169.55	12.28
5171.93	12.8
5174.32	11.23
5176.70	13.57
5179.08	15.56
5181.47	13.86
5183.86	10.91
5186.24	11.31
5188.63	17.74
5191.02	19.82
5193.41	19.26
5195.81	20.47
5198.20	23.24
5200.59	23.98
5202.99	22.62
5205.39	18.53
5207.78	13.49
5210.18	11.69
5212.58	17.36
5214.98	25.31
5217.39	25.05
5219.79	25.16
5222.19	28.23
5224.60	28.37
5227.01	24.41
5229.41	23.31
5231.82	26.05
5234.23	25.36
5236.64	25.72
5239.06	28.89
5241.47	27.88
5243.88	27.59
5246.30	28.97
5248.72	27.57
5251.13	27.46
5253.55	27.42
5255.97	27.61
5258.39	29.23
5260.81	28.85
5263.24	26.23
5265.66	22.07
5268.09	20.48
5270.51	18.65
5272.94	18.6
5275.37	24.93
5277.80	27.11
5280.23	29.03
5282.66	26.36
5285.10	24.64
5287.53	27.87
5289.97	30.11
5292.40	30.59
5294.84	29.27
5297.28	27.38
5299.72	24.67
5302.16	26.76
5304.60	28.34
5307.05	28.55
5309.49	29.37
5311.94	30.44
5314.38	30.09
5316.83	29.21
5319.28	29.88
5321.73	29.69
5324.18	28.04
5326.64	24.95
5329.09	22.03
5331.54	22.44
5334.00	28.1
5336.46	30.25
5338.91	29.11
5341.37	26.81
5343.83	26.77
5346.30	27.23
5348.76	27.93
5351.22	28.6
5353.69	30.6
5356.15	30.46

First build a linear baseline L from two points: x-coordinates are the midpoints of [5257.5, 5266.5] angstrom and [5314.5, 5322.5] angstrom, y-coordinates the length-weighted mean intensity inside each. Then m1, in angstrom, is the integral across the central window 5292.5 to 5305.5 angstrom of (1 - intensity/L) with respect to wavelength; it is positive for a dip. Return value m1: 0.49 angstrom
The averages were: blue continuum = 26.7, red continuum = 29.6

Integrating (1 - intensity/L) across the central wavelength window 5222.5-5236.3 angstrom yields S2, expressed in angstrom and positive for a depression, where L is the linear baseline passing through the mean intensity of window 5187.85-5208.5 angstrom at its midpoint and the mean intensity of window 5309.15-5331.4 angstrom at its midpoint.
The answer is -2.3 angstrom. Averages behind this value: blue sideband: 20.1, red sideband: 27.9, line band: 25.7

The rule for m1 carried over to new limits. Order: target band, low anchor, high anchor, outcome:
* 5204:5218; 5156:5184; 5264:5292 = 0.8 angstrom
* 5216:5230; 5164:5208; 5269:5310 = -3.9 angstrom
